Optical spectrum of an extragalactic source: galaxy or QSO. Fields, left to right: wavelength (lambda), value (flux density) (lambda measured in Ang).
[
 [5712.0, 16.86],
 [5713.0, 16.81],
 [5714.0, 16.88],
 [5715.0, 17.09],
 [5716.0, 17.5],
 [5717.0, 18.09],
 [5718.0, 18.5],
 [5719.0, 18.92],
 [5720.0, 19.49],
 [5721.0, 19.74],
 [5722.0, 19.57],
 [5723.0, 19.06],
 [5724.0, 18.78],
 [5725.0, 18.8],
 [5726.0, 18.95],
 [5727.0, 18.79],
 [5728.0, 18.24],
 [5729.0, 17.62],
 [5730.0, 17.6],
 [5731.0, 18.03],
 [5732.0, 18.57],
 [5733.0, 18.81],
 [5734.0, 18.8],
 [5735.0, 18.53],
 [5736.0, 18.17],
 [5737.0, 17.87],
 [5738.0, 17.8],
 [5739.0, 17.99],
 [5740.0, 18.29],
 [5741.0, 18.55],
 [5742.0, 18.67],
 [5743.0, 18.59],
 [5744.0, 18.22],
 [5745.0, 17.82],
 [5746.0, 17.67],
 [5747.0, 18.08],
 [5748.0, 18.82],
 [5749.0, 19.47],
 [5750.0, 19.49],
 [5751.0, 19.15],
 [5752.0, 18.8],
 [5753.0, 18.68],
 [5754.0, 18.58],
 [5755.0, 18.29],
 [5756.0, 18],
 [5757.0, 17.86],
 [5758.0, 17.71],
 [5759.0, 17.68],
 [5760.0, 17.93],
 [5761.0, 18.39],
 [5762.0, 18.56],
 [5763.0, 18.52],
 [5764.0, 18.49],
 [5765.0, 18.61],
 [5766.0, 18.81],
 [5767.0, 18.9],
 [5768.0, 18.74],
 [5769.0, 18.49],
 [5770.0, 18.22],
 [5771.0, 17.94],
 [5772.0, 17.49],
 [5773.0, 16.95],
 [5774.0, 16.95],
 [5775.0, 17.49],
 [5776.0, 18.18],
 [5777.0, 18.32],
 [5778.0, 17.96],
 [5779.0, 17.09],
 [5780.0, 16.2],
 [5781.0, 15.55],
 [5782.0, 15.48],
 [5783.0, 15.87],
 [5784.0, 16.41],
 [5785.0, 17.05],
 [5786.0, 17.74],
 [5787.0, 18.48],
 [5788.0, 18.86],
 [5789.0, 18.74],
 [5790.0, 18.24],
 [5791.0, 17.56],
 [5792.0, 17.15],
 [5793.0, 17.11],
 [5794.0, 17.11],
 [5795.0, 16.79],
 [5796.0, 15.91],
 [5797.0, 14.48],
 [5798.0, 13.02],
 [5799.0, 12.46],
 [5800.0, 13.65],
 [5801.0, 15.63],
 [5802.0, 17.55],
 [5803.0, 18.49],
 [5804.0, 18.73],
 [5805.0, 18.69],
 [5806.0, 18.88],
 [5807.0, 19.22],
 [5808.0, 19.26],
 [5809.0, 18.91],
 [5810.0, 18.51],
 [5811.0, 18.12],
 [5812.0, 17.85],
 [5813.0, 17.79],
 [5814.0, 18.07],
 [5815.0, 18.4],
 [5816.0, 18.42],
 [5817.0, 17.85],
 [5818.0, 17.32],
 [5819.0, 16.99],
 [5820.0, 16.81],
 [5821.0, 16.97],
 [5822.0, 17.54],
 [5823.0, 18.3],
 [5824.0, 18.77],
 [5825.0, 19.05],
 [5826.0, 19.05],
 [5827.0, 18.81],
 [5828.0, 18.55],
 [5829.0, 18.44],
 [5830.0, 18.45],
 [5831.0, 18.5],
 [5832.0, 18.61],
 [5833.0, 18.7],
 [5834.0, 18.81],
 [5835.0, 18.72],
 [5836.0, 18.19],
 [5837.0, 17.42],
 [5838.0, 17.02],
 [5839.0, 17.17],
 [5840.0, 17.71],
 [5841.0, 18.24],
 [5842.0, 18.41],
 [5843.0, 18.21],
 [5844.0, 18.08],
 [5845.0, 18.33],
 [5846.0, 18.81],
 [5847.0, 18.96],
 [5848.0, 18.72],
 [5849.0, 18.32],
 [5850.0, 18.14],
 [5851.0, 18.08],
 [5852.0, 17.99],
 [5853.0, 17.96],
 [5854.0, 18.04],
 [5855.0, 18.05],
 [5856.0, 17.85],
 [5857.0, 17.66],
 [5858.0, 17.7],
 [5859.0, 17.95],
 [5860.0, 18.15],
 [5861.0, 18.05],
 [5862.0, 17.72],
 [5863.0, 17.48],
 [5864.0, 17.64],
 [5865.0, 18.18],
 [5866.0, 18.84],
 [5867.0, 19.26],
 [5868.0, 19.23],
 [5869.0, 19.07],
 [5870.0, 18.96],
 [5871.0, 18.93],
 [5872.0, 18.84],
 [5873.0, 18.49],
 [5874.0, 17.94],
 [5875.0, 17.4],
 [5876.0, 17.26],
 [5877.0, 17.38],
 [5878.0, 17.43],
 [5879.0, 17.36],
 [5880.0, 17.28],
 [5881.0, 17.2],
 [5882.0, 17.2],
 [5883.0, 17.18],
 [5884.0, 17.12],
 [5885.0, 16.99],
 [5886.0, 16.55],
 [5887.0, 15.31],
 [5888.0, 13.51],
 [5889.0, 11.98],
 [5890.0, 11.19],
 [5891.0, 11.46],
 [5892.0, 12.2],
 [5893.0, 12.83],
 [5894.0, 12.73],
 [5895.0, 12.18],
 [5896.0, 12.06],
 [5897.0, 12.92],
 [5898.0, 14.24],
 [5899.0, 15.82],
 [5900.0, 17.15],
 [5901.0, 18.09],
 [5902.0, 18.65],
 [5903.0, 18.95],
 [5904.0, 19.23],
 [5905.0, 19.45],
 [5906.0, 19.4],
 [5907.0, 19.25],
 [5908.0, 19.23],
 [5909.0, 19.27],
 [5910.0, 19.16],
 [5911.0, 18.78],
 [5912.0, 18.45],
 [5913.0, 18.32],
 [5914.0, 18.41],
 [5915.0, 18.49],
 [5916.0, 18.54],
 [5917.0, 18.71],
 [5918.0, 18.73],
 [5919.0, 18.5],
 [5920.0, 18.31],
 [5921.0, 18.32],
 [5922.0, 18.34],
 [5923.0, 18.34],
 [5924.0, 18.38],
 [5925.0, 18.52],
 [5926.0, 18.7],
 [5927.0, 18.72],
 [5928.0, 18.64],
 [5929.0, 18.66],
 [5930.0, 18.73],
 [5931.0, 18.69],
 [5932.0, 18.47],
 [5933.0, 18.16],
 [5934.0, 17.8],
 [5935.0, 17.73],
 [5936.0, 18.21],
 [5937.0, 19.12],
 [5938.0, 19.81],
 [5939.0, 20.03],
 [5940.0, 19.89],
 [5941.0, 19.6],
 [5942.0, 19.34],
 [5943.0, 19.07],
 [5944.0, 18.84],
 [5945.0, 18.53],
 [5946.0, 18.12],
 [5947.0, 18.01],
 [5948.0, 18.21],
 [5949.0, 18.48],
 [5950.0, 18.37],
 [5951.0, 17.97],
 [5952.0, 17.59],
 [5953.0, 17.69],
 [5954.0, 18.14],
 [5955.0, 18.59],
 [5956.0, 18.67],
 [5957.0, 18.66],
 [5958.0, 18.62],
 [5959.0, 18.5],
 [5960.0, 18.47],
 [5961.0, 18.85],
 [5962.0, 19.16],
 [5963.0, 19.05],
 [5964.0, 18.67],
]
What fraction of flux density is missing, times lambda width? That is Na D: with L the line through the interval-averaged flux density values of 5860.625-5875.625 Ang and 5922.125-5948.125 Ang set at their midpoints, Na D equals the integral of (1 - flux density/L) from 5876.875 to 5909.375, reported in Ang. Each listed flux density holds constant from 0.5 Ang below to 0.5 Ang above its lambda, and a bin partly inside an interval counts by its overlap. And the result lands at 4.4 Ang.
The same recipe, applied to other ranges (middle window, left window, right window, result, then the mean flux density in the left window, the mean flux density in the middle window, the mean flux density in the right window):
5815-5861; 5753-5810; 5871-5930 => -2.18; 17.5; 18.1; 17.1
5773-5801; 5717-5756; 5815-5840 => 2.54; 18.6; 16.6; 18.1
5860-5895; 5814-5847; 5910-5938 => 3.28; 18.2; 16.6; 18.5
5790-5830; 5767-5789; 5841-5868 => 0.59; 17.5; 17.5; 18.2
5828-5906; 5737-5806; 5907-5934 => 4.27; 17.6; 17.2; 18.6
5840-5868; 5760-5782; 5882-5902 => -4.80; 17.8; 18.2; 14.5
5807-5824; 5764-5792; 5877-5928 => -0.56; 17.6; 18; 16.9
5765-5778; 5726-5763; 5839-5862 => 0.16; 18.3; 18.1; 18.1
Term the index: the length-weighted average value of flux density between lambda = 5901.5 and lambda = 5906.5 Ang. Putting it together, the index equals 19.1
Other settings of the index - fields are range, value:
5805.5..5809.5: 19.1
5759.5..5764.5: 18.4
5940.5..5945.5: 19.1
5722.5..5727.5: 18.9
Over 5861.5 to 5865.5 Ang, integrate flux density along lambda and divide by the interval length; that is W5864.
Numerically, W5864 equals 17.8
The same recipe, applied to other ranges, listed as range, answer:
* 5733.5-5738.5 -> 18.2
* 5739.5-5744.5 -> 18.5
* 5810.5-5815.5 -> 18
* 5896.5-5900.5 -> 15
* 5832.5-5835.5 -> 18.7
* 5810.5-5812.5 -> 18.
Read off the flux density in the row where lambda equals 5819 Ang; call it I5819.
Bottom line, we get 16.99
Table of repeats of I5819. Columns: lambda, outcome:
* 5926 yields 18.7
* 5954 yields 18.14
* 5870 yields 18.96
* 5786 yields 17.74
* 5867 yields 19.26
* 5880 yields 17.28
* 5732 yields 18.57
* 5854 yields 18.04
